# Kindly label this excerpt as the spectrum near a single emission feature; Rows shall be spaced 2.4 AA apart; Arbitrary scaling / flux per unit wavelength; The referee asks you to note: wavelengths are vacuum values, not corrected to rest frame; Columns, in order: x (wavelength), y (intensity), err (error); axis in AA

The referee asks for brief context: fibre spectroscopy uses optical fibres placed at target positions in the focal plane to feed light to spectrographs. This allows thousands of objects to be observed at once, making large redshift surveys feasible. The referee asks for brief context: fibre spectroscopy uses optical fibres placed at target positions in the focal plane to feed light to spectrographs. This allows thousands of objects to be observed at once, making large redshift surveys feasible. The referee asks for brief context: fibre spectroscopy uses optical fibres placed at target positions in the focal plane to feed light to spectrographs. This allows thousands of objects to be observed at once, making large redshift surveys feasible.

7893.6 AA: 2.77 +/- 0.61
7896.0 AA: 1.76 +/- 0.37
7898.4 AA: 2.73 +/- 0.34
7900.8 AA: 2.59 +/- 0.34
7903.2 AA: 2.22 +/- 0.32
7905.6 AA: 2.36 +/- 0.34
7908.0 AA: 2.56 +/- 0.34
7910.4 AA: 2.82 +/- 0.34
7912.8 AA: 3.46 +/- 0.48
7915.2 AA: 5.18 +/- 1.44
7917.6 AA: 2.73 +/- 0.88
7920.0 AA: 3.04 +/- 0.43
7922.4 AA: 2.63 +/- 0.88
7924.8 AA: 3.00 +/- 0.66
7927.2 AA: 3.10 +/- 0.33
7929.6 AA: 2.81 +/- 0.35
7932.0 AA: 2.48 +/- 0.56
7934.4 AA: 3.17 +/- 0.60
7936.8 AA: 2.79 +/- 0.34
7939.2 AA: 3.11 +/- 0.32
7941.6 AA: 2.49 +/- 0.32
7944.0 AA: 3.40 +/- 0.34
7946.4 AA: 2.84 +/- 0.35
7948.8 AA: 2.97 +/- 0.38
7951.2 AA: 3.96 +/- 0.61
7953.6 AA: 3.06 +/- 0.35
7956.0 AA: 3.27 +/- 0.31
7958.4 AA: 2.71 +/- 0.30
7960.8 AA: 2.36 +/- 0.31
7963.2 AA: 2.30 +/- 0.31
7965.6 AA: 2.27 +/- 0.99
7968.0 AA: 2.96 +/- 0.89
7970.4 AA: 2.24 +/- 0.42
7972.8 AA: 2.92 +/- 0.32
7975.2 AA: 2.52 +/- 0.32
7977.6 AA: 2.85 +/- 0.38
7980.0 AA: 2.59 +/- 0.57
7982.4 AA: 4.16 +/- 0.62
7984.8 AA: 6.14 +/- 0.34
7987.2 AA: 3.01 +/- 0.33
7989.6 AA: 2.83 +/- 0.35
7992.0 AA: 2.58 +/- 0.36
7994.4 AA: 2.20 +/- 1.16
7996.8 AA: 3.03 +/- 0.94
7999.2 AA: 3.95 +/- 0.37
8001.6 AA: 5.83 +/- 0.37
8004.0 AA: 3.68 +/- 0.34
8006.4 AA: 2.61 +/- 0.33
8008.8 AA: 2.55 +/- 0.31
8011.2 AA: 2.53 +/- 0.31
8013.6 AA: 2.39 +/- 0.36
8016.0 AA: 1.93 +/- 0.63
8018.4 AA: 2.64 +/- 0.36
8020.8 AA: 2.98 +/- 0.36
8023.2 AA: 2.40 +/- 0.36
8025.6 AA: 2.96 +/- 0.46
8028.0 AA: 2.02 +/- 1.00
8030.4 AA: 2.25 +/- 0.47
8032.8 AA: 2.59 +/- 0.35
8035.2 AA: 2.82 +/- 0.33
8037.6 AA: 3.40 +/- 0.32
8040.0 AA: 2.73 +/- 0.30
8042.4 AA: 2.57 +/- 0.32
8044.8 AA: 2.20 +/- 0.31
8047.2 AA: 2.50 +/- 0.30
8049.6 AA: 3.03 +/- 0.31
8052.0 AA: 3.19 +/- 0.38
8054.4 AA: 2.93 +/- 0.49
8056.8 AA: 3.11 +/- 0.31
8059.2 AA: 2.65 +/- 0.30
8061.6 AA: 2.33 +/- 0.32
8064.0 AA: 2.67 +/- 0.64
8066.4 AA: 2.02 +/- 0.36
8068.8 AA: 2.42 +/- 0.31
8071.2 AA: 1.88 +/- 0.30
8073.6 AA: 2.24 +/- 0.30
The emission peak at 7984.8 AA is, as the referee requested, [S II] 6716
